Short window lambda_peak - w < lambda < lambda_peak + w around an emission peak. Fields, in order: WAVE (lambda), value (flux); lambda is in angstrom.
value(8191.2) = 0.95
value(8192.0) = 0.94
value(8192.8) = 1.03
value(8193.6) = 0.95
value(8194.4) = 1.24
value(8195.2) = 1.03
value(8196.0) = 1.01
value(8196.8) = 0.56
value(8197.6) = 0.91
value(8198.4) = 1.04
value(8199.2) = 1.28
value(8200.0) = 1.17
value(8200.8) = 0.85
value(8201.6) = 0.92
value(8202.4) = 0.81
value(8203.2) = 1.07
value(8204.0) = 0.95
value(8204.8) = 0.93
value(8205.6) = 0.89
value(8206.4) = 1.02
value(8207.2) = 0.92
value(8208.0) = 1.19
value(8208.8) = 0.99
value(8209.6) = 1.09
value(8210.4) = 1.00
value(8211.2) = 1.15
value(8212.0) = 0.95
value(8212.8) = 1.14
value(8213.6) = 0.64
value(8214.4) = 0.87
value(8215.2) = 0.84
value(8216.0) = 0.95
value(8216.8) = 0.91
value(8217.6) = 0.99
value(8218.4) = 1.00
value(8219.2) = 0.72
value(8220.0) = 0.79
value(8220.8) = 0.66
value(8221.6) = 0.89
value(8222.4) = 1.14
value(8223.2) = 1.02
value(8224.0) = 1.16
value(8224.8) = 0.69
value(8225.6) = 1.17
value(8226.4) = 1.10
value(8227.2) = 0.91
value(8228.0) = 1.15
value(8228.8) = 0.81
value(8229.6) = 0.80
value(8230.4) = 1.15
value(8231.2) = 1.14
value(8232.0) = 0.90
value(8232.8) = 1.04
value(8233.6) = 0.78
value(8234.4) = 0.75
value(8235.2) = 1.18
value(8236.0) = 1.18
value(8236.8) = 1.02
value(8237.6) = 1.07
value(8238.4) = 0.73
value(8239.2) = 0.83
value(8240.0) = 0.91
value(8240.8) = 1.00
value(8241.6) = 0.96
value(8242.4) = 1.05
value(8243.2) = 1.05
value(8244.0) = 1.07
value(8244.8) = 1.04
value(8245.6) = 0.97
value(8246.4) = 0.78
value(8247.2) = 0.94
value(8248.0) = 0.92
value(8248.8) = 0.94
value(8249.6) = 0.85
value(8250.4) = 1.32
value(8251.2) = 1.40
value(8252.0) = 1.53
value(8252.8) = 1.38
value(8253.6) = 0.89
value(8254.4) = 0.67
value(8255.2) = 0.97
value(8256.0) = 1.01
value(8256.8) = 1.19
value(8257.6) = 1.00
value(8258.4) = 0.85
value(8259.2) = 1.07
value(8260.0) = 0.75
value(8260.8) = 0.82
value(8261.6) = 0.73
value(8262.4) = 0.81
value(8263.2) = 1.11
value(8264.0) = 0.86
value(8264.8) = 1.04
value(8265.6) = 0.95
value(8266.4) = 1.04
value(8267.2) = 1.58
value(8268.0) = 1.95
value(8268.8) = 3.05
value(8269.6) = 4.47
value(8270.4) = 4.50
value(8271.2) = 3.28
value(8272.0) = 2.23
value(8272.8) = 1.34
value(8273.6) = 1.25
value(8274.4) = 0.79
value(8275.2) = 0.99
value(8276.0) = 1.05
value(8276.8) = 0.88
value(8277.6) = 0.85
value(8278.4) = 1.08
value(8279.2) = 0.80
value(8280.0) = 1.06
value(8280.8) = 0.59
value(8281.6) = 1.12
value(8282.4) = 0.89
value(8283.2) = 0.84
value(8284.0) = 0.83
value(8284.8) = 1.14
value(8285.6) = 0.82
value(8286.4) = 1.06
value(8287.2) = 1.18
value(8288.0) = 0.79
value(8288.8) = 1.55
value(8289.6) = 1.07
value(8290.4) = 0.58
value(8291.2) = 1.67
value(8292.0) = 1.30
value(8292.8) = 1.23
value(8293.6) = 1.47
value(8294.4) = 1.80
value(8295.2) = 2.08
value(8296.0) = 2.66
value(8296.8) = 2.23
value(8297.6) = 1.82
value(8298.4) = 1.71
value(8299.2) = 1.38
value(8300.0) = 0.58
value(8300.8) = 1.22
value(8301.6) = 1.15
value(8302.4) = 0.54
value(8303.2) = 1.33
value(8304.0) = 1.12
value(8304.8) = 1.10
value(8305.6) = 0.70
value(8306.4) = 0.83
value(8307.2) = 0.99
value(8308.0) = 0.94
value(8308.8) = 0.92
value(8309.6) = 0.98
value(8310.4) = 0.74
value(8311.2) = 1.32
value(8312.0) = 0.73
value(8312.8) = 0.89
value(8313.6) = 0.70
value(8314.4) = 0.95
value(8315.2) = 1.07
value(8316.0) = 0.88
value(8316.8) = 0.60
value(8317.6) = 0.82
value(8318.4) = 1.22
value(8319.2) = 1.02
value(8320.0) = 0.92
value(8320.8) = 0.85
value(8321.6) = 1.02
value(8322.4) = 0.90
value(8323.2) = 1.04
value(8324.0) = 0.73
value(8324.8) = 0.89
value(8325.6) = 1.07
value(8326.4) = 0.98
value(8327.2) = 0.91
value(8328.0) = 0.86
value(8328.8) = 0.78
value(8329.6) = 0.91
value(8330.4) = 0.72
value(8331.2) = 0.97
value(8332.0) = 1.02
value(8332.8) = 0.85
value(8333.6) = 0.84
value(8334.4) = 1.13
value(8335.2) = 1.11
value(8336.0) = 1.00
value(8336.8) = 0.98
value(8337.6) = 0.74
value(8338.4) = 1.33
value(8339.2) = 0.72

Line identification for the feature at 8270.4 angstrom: H-alpha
